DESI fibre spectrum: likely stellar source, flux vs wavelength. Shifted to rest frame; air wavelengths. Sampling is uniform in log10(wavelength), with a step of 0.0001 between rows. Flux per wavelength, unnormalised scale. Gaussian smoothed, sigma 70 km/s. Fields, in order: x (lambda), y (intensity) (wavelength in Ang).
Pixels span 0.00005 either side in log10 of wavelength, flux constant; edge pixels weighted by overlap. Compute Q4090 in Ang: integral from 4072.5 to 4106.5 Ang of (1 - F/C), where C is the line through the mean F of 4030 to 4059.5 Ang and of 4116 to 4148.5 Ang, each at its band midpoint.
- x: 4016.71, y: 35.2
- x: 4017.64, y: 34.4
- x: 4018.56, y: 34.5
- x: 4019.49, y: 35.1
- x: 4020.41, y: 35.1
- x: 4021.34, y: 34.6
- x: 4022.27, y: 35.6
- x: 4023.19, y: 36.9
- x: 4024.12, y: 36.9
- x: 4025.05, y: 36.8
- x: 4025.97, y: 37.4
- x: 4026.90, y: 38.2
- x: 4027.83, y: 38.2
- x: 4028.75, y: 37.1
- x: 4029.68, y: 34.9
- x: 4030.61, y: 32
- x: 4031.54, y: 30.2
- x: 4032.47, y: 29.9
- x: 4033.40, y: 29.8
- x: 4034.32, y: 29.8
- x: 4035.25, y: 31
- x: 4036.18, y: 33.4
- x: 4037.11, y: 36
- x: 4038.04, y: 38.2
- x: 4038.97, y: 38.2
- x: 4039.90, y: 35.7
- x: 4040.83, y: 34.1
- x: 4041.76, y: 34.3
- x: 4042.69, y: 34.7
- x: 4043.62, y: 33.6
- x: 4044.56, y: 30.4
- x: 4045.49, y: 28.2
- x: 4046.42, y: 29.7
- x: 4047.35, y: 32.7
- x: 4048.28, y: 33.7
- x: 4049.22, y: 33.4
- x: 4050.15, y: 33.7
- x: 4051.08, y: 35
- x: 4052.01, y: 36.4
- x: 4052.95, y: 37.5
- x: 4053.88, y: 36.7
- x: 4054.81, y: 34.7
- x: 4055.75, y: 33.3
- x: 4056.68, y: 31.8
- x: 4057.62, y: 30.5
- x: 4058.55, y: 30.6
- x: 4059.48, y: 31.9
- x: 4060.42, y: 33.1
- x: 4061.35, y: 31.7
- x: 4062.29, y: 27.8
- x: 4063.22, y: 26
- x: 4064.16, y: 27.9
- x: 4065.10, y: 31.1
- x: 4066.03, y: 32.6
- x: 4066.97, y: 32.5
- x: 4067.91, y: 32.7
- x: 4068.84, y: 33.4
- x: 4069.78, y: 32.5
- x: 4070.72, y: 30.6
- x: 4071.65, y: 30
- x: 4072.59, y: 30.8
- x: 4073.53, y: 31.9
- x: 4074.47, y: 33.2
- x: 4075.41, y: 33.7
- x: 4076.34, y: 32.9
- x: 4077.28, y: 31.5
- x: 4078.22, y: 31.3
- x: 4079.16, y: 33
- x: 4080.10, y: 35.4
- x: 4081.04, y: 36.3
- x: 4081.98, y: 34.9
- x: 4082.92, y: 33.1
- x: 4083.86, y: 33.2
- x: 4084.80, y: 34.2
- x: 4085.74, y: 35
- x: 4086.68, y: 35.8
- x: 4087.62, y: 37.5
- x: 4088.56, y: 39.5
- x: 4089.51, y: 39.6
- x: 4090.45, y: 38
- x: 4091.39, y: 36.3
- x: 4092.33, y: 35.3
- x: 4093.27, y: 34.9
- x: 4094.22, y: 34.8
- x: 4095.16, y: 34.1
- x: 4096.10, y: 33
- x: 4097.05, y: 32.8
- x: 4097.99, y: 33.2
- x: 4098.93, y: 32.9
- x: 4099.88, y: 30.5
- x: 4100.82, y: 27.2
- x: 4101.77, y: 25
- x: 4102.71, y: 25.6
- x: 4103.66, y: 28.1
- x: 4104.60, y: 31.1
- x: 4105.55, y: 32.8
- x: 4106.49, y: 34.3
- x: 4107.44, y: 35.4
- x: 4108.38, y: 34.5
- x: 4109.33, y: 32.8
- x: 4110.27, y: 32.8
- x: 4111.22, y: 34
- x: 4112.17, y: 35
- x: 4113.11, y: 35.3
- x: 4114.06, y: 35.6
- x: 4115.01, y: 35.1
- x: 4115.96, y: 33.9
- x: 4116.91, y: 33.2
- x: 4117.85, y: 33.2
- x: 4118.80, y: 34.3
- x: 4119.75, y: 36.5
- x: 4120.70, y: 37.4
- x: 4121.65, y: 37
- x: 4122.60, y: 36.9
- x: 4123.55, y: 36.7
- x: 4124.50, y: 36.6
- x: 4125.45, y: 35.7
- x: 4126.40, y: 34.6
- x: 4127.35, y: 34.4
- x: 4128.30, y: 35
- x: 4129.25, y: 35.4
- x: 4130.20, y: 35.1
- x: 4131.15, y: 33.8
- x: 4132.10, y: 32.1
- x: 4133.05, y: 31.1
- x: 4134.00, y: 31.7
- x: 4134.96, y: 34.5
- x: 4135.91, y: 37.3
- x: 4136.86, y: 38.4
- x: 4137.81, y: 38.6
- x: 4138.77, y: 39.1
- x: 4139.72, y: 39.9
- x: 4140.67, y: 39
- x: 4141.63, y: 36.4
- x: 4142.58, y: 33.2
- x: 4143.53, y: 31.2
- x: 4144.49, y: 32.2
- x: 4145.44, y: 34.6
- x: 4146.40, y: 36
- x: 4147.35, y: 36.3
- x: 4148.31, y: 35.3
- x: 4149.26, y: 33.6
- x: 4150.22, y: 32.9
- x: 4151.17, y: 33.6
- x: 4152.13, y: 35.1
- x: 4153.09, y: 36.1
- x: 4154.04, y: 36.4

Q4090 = 1.0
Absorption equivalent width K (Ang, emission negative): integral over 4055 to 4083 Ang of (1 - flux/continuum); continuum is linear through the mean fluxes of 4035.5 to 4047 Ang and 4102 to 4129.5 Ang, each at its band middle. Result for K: 1.64 Ang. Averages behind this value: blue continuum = 33.8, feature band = 31.9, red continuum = 34.2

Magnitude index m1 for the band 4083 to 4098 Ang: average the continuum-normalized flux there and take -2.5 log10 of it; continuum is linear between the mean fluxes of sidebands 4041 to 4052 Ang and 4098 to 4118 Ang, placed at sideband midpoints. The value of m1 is -0.10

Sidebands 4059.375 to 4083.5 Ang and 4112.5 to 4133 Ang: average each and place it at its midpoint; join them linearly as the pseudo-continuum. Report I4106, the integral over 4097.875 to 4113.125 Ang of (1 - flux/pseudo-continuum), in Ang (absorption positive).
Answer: 1.1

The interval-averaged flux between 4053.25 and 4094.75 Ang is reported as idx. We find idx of 33.3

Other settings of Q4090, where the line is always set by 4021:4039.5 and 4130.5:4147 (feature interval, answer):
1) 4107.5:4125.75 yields 0.0 Ang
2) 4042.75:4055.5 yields 0.5 Ang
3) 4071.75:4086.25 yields 0.7 Ang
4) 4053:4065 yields 1.2 Ang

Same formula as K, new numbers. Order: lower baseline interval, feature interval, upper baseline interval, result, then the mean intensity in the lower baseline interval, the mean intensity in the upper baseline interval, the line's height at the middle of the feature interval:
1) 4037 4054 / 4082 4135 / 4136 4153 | 1.6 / 34.2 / 35.7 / 35.1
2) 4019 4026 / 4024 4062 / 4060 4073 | -0.2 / 36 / 30.9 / 33.6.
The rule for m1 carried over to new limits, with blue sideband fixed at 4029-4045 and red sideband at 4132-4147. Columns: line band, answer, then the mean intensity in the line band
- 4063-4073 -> 0.098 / 31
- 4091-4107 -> 0.090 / 31.9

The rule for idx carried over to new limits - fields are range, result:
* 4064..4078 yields 31.9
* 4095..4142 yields 34.2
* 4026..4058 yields 33.8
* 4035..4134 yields 33.5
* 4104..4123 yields 34.5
